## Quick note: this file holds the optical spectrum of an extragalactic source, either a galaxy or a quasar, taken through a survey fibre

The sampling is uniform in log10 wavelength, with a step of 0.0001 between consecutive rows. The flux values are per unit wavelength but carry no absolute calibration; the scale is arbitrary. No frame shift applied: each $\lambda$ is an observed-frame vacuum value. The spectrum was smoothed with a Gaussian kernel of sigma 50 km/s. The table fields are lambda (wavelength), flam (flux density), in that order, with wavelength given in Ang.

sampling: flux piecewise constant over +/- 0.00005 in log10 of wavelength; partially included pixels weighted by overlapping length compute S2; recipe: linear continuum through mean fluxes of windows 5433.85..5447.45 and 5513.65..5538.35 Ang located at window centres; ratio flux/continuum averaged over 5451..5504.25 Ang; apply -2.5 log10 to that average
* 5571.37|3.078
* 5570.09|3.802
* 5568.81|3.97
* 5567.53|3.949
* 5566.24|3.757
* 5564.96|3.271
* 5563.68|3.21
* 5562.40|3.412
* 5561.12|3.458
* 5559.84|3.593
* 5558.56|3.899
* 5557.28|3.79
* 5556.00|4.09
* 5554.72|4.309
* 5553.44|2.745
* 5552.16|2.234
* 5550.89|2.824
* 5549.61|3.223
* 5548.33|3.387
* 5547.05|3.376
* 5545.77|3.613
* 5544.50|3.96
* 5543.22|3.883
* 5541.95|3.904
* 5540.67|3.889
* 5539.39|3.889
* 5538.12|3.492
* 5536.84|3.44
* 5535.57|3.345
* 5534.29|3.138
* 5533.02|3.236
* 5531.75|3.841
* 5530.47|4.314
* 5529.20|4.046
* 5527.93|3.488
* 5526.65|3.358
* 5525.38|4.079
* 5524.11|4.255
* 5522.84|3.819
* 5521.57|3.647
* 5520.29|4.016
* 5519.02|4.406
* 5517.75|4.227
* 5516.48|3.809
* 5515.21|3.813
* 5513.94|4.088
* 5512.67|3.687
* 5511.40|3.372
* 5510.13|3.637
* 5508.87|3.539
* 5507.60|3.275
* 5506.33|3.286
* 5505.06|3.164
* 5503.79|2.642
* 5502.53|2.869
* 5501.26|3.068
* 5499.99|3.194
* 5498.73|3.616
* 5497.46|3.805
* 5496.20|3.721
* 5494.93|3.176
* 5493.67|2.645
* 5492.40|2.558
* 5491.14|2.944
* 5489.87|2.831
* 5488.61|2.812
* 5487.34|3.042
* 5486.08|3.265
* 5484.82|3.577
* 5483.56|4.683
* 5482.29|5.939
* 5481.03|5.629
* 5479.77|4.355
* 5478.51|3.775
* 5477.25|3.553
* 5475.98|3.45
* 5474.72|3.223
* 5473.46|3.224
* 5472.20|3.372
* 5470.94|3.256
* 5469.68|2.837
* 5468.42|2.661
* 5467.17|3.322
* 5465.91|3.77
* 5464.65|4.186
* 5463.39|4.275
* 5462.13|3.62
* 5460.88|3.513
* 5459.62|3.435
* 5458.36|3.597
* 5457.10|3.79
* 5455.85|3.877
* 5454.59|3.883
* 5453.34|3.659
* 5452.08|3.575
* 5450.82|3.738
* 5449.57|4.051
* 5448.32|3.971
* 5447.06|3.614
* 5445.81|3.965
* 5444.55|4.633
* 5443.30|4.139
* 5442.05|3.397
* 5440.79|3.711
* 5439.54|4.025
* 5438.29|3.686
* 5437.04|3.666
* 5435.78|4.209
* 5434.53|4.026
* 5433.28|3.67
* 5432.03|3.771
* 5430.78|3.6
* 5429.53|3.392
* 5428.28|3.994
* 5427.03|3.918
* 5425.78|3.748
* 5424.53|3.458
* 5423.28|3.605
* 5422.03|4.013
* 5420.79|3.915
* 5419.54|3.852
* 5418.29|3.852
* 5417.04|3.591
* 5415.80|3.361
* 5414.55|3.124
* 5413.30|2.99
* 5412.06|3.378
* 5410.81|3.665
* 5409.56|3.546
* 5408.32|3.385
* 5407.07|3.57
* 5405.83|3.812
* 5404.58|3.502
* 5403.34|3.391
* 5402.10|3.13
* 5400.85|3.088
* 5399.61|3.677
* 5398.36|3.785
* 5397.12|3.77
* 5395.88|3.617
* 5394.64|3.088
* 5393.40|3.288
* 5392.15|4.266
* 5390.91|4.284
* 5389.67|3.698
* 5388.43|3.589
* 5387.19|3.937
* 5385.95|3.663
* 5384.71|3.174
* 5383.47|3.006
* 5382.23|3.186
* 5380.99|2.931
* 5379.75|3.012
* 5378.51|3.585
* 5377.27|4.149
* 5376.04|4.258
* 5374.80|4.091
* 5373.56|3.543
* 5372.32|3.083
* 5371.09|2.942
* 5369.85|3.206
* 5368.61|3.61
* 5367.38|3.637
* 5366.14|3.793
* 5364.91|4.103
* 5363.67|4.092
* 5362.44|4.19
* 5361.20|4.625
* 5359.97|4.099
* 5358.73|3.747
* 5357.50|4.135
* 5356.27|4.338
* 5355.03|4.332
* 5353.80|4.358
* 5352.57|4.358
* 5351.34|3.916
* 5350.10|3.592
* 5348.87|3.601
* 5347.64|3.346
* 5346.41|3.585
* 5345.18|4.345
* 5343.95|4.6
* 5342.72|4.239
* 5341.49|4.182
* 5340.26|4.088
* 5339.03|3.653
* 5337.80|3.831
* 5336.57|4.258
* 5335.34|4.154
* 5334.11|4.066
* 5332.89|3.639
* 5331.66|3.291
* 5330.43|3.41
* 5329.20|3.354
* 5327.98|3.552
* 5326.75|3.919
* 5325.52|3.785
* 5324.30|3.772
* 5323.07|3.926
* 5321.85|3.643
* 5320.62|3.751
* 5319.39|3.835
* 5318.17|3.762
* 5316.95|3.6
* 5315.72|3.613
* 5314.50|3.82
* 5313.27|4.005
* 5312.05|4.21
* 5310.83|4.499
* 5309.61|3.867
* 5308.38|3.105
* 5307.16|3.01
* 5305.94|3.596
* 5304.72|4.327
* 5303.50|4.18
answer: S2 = 0.10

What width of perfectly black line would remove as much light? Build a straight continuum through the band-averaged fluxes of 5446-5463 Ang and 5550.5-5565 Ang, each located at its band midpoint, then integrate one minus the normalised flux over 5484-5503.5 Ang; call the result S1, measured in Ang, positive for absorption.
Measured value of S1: 2.5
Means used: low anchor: 3.73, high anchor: 3.42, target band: 3.15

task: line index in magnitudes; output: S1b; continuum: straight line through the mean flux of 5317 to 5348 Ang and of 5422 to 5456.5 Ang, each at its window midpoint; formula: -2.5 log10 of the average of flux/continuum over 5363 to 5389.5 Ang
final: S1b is 0.08 mag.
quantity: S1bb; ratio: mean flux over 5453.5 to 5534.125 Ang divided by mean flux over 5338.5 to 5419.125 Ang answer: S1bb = 0.97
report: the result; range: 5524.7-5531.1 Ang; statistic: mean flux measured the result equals 3.86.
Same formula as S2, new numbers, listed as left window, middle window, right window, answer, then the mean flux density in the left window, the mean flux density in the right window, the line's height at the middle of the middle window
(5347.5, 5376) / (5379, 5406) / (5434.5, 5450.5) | 0.12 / 3.87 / 3.92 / 3.89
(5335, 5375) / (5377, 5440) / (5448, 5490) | 0.07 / 3.93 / 3.71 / 3.82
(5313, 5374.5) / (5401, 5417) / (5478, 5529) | 0.11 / 3.85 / 3.63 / 3.76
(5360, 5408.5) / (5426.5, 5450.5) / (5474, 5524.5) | -0.07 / 3.62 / 3.61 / 3.61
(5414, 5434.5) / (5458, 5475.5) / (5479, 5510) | 0.04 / 3.69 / 3.49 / 3.57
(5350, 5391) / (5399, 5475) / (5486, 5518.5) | -0.03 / 3.77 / 3.32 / 3.54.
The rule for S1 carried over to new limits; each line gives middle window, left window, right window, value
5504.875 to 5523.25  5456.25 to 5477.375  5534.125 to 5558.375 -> -1.21 Ang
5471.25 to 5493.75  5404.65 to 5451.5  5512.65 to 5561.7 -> 0.50 Ang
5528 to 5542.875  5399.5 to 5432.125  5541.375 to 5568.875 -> -0.62 Ang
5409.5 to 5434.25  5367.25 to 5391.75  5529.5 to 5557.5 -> -0.65 Ang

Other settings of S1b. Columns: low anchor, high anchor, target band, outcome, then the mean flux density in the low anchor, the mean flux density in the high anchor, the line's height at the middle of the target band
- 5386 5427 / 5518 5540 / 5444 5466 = -0.05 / 3.6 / 3.76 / 3.66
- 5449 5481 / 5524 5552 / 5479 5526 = -0.01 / 3.64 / 3.6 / 3.62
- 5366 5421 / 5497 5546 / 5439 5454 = -0.09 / 3.53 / 3.65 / 3.58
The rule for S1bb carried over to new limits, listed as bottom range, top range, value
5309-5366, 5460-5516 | 0.89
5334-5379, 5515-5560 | 0.93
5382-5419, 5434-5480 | 1.05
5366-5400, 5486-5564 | 0.98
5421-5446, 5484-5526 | 0.90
